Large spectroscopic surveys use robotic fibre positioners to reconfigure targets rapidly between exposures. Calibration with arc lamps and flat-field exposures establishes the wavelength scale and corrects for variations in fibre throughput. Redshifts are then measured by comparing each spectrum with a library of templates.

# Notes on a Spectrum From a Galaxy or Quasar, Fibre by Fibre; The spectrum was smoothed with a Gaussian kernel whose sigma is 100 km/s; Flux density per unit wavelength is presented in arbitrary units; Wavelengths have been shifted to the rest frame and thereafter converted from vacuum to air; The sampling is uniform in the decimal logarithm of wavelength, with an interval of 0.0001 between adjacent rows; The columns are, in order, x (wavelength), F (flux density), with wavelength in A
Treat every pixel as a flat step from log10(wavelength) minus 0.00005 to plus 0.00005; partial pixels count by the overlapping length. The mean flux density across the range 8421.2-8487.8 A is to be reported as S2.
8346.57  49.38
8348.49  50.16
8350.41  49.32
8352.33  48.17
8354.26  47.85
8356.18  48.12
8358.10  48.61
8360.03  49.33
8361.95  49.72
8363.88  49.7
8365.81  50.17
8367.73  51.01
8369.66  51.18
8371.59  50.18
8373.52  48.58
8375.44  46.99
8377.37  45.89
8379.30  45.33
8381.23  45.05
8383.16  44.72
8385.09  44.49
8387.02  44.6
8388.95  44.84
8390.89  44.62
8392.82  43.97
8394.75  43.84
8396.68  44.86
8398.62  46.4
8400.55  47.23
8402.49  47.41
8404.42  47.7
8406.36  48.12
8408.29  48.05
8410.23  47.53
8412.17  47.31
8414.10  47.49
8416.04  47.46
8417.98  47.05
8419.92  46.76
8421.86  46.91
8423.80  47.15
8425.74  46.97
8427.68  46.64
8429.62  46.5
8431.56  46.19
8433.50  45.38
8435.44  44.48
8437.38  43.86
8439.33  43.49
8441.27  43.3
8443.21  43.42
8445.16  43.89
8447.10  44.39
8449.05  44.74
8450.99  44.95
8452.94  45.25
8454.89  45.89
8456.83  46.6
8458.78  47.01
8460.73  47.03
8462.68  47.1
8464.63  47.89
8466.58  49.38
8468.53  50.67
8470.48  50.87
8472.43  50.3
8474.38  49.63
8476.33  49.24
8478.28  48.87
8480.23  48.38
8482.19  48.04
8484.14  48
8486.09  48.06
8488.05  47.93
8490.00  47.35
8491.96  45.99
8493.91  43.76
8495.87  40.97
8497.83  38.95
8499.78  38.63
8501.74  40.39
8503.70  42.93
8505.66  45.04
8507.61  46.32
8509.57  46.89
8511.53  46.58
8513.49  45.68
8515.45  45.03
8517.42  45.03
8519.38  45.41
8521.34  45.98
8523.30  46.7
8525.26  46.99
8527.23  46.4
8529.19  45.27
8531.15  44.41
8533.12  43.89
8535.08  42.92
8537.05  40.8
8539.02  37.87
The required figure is 46.8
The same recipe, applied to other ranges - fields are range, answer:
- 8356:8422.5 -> 47.2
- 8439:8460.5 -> 44.9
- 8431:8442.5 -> 44.4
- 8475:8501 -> 45.7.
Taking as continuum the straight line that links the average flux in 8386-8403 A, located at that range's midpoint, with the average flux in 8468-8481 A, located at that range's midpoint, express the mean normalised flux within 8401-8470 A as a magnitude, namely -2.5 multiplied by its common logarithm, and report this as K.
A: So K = 0.02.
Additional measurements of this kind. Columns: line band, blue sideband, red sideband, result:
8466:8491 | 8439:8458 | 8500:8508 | -0.12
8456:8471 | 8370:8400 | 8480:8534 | -0.07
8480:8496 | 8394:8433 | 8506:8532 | -0.01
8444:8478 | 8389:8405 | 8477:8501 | -0.04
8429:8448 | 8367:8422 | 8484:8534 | 0.04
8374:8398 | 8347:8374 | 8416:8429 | 0.08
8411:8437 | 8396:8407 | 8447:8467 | 0.00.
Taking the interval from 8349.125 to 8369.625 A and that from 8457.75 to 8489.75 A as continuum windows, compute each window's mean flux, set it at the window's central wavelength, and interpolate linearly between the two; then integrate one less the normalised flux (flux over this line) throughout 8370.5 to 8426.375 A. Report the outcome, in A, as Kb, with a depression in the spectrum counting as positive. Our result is 3.0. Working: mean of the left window 49.3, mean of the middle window 46.5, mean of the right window 48.6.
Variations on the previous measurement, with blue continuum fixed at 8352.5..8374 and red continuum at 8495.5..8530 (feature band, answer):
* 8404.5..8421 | 0.1 A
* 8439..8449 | 0.6 A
